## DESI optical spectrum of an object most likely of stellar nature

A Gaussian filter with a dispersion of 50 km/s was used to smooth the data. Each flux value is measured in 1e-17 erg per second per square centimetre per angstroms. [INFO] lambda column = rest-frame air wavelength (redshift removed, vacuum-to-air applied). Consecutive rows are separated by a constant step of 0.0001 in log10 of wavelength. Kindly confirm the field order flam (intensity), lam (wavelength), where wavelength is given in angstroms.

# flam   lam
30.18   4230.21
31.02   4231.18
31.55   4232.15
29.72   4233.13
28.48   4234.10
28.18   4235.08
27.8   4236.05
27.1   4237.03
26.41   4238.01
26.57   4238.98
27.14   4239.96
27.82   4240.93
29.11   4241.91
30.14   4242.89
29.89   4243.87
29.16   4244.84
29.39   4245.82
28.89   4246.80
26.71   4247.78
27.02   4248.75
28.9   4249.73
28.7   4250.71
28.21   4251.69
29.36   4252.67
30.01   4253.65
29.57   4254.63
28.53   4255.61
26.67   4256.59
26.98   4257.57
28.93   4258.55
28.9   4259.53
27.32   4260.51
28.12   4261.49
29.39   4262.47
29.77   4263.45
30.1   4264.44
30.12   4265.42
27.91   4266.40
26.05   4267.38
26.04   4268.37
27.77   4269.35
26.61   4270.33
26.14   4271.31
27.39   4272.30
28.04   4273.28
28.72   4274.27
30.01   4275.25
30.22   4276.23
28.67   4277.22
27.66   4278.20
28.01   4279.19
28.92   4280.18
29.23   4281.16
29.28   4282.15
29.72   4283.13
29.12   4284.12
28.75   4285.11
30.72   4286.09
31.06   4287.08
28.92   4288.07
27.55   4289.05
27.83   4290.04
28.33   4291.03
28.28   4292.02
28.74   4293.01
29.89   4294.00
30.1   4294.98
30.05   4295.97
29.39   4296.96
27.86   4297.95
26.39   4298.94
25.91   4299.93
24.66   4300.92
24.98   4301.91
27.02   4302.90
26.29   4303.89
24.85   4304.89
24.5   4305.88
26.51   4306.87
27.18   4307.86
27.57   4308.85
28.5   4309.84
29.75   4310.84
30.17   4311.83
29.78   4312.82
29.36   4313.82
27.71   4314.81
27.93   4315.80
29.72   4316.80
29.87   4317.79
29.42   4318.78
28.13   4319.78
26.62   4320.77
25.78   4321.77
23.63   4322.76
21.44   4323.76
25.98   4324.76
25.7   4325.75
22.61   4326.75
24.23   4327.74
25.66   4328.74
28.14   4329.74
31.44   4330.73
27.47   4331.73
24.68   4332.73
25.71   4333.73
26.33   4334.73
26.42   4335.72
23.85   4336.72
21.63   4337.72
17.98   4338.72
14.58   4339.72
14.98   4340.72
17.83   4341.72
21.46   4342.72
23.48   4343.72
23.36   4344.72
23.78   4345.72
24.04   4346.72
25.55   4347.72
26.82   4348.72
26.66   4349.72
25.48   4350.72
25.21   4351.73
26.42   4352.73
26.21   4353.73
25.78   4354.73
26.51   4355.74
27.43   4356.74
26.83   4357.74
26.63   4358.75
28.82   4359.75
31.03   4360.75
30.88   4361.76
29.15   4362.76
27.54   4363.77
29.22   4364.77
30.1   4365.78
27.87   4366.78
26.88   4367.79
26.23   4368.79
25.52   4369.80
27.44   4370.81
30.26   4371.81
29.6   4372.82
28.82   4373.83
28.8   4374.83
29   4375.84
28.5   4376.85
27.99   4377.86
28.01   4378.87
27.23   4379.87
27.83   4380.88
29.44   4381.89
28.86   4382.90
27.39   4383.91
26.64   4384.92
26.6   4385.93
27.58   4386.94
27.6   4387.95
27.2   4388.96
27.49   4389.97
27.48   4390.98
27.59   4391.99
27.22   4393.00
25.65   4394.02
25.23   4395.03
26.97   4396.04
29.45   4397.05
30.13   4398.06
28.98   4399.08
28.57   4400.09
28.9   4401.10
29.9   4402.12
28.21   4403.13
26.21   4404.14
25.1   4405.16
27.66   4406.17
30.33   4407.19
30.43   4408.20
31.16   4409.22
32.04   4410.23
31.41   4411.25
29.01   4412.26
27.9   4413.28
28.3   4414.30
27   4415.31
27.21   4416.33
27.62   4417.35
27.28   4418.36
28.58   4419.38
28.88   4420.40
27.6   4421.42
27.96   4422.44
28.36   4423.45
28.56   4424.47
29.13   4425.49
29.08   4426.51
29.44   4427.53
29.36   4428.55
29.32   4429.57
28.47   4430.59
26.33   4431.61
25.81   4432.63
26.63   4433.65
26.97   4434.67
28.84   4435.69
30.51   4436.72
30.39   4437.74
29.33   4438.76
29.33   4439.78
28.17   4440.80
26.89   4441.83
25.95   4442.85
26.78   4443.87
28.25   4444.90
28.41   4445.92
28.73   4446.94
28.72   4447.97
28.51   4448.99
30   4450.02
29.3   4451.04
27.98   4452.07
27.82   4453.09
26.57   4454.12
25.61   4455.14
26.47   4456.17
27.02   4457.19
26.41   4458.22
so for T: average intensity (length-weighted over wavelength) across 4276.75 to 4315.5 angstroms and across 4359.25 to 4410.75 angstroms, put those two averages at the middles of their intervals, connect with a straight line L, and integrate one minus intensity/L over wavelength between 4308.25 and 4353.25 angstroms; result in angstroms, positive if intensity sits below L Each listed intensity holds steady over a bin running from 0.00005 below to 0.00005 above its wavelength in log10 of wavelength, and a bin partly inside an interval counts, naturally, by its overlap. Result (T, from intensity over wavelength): 4.5 angstroms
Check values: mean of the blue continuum 28.2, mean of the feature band 25.4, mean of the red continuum 28.3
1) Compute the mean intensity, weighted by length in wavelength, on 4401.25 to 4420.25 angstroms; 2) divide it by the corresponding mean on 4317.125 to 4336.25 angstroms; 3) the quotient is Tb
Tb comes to 1.09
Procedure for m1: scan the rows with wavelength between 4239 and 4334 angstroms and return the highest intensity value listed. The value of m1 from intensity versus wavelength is 31.44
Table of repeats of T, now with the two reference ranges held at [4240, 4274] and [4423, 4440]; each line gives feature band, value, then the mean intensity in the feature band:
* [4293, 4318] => 0.5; 27.8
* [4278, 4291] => -0.3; 29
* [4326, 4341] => 2.4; 23.9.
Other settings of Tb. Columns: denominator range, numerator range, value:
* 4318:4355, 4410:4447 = 1.16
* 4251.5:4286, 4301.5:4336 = 0.94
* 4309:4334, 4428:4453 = 1.04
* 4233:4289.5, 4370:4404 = 0.98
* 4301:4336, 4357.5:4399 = 1.04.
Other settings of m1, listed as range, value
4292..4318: 30.17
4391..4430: 32.04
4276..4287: 30.72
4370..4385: 30.26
